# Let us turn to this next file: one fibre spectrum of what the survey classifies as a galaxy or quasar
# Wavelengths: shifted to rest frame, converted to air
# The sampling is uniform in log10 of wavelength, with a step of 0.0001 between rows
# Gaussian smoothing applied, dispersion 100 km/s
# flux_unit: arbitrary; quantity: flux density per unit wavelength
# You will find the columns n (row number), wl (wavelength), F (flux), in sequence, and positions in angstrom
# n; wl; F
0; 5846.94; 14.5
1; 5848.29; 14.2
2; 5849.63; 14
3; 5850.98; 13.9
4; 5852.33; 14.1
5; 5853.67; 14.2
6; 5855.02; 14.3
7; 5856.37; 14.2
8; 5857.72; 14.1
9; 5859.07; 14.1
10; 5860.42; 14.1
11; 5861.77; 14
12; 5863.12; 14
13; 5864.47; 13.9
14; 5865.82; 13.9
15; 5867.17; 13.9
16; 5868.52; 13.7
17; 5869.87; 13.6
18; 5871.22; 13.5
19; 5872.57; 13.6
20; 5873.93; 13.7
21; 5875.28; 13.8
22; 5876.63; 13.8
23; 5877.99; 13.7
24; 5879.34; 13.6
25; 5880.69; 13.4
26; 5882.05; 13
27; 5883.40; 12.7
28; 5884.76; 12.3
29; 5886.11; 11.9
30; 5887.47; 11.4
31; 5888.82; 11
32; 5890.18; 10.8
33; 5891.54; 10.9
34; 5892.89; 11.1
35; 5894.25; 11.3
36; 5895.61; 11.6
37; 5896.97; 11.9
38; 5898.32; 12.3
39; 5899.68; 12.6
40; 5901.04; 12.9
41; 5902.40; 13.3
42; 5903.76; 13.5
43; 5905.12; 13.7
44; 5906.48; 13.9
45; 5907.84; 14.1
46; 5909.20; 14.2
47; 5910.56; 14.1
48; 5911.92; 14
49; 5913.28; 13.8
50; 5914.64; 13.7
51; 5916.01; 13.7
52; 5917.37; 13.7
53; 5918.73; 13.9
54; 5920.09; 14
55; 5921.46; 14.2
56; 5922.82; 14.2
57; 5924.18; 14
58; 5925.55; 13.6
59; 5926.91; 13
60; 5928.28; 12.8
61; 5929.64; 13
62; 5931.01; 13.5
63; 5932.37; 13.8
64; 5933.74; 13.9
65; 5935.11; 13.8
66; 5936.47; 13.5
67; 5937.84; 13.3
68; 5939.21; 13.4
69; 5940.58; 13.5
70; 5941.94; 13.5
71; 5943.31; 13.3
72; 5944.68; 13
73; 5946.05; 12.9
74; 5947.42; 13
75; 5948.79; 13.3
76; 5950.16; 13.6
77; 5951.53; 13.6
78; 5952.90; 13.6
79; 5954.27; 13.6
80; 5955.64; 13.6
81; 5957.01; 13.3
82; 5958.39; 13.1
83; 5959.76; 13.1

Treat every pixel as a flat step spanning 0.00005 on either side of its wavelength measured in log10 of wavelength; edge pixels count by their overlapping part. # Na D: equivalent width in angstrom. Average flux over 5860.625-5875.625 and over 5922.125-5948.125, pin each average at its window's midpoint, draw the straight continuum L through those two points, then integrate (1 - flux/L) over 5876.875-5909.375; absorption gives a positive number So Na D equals 2.7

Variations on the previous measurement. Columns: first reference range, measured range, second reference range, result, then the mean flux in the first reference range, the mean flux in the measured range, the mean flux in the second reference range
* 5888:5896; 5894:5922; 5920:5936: -2.6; 11.1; 13.4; 13.6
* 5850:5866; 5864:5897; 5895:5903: 1.2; 14.1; 12.7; 12.4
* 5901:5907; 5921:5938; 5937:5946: -0.3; 13.5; 13.6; 13.3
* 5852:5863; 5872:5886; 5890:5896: -1.1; 14.1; 13.3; 11.1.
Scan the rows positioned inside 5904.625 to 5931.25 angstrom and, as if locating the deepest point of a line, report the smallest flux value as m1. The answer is 12.8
